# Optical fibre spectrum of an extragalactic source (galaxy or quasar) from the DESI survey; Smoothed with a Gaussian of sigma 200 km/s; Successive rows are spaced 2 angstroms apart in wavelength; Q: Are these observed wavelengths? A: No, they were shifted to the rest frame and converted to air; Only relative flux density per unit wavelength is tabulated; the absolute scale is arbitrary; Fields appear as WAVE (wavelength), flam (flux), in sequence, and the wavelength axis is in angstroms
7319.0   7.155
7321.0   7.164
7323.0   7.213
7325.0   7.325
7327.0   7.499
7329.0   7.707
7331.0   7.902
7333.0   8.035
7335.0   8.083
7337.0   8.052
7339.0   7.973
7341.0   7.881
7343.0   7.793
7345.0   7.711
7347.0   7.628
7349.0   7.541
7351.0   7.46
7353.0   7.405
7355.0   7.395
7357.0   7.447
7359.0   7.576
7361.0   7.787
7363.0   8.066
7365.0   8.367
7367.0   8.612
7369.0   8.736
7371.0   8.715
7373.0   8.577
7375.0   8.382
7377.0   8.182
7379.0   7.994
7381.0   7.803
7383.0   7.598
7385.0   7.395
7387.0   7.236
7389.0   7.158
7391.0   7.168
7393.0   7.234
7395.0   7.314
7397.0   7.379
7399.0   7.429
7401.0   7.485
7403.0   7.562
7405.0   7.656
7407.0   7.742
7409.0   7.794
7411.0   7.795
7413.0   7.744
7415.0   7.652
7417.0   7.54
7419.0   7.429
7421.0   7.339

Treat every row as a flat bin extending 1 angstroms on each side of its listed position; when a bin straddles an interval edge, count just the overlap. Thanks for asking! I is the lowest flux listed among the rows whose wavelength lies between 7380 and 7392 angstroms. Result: 7.158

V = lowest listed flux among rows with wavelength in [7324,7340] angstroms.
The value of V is 7.325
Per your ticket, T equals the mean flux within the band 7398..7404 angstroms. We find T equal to 7.49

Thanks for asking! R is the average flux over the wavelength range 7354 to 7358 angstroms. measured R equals 7.42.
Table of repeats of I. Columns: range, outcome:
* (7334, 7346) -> 7.711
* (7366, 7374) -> 8.577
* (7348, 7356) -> 7.395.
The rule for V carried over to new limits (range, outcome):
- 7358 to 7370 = 7.576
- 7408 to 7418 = 7.54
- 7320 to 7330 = 7.164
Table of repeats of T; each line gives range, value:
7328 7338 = 7.96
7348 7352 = 7.5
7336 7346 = 7.88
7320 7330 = 7.38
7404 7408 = 7.7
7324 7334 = 7.69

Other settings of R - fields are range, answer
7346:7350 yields 7.58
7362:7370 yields 8.45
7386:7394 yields 7.2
